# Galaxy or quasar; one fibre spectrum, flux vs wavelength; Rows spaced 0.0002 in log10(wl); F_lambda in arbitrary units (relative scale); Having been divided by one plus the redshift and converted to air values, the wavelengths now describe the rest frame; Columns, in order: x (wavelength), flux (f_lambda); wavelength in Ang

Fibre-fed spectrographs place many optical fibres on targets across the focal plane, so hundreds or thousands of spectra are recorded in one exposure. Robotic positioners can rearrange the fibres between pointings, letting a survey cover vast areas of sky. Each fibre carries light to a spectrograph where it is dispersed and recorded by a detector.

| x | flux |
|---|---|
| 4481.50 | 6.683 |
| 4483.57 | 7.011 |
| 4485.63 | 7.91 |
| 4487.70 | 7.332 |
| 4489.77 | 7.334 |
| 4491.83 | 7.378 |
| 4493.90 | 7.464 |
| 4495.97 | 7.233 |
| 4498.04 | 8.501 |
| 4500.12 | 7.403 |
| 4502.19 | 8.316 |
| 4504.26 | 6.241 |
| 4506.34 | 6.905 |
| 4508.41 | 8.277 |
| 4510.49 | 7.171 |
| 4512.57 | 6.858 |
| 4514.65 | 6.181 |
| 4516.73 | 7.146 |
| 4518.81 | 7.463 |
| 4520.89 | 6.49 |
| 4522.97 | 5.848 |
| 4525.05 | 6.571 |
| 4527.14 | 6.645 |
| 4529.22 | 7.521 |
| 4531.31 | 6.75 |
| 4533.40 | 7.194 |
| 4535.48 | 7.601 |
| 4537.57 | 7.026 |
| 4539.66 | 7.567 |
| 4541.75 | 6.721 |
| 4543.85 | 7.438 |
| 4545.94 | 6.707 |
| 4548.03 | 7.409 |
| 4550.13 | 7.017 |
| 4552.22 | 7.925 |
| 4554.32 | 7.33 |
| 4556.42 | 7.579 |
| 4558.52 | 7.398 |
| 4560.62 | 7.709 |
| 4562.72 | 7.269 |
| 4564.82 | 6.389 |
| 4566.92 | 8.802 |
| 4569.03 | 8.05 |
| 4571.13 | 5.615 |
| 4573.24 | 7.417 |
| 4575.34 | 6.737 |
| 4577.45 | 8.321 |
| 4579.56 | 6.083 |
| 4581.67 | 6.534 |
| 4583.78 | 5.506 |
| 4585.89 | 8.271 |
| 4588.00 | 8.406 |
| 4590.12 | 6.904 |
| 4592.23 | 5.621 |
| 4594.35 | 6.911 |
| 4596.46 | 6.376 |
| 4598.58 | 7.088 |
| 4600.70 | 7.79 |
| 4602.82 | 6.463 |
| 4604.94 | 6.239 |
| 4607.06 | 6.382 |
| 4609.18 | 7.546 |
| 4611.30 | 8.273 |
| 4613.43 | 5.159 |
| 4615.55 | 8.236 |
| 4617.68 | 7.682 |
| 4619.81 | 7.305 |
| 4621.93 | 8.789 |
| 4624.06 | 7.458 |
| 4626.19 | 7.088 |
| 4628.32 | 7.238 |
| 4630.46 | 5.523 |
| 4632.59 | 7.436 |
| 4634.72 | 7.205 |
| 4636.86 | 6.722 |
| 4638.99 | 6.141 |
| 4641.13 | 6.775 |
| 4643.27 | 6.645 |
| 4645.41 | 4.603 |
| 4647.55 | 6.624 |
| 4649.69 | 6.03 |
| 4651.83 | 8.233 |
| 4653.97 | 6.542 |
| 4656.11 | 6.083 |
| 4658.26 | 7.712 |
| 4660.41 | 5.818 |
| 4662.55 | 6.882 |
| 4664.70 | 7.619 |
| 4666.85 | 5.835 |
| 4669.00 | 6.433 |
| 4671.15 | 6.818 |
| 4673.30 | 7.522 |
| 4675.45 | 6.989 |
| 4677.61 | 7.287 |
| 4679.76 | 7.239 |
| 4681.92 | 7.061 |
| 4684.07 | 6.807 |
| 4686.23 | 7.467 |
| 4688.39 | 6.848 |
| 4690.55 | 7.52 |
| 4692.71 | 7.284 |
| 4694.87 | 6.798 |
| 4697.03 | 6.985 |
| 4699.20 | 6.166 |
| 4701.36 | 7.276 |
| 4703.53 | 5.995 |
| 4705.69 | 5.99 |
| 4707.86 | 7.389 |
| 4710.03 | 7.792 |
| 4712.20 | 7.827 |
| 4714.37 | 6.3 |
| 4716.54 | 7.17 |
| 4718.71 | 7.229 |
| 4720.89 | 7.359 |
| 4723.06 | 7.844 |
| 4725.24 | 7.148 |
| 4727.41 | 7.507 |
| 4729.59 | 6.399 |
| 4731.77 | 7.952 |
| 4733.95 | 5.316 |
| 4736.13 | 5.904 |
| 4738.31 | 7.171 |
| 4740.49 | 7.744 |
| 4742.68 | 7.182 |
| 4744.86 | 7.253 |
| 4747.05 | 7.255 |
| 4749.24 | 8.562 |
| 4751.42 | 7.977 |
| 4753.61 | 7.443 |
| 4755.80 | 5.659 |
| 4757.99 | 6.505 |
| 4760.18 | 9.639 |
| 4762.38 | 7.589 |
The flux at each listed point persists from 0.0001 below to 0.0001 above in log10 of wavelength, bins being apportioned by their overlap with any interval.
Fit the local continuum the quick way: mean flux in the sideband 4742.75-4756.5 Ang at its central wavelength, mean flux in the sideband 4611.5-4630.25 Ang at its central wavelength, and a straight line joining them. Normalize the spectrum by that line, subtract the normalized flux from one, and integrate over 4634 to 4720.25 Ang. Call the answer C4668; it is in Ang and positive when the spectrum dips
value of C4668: 6.0 Ang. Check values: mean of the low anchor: 7.32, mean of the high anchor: 7.4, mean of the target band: 6.84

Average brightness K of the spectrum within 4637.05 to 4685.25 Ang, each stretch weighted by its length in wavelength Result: 6.72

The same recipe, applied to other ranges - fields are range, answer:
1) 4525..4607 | 7.1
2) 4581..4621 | 7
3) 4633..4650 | 6.4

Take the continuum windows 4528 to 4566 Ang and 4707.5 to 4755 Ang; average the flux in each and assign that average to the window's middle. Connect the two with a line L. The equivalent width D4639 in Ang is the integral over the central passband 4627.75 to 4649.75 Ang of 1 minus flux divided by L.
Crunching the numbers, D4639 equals 2.43 Ang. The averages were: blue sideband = 7.26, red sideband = 7.25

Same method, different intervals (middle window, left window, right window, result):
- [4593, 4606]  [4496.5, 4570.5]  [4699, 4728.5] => 0.7 Ang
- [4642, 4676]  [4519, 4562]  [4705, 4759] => 2.3 Ang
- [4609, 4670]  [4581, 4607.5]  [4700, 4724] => 0.4 Ang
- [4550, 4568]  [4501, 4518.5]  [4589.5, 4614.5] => -1.5 Ang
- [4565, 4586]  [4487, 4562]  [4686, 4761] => 0.4 Ang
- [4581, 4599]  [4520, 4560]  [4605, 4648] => 0.4 Ang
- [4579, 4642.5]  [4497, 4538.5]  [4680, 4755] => 1.2 Ang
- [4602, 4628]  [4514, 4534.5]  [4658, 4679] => -1.5 Ang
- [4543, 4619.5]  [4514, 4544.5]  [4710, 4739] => -1.7 Ang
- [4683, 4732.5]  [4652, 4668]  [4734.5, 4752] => -0.2 Ang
